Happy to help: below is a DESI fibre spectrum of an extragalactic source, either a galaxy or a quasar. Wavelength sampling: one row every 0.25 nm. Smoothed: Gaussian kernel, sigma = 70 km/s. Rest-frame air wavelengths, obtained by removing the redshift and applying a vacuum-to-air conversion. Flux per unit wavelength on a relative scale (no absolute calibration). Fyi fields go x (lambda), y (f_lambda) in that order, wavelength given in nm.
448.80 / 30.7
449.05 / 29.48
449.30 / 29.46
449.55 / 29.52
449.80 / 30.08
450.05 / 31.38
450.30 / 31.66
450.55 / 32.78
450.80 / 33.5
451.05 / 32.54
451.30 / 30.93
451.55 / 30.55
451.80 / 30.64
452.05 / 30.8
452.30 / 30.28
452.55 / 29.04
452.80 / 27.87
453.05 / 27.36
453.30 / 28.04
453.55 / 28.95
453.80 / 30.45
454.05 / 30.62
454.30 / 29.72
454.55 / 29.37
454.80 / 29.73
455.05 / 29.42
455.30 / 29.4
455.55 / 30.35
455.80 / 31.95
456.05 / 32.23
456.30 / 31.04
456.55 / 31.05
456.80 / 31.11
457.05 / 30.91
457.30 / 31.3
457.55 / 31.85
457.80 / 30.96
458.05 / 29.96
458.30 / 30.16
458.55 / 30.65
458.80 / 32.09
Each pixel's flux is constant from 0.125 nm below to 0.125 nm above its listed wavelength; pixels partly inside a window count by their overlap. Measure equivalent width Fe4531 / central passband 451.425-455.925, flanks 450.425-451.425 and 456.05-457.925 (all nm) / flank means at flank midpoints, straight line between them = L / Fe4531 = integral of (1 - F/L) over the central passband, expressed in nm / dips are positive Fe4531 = 0.31 nm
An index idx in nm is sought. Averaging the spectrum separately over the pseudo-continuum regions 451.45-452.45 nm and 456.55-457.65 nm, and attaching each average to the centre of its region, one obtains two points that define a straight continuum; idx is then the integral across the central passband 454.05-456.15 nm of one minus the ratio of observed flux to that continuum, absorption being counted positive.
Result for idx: 0.05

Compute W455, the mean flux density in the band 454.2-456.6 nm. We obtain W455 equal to 30.4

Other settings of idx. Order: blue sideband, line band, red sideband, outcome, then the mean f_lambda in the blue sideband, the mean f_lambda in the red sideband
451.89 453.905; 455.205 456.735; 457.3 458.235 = -0.04 nm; 29.1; 30.9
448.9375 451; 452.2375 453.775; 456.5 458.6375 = 0.12 nm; 31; 30.9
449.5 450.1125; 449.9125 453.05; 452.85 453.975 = -0.13 nm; 30.3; 28.7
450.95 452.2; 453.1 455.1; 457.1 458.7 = 0.10 nm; 31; 30.8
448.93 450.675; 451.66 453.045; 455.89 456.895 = 0.06 nm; 30.6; 31.4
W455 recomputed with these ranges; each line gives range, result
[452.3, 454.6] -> 29.1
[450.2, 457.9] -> 30.5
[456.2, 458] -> 31.1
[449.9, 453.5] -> 30.5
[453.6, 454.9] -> 29.9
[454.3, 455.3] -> 29.5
